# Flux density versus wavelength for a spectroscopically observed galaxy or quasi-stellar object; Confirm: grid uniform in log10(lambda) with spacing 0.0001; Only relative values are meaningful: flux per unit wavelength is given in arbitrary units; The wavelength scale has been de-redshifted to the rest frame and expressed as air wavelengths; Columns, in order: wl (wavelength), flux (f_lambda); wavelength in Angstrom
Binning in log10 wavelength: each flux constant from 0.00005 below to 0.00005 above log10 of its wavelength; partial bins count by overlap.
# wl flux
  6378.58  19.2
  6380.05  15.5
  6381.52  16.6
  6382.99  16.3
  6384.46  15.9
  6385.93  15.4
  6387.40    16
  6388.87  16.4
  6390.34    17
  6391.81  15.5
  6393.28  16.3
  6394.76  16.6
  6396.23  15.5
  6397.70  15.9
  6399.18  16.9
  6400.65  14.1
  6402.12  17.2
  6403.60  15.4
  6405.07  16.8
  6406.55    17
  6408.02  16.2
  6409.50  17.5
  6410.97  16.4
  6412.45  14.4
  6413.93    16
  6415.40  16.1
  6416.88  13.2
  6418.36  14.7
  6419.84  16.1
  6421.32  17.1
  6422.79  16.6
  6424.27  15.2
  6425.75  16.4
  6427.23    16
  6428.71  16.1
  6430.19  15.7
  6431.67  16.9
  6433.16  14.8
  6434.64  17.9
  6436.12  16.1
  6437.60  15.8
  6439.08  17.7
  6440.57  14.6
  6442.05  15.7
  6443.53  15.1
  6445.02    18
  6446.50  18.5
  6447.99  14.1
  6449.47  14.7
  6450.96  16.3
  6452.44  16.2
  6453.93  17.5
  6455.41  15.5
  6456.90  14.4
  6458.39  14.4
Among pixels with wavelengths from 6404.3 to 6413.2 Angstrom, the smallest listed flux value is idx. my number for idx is 14.4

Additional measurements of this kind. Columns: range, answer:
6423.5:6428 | 15.2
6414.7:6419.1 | 13.2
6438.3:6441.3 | 14.6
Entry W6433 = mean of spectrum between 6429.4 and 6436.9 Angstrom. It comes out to 16.3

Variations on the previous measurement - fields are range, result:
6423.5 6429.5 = 15.9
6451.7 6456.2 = 16.4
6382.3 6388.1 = 15.9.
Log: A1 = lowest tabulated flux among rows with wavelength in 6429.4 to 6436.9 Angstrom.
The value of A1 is 14.8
